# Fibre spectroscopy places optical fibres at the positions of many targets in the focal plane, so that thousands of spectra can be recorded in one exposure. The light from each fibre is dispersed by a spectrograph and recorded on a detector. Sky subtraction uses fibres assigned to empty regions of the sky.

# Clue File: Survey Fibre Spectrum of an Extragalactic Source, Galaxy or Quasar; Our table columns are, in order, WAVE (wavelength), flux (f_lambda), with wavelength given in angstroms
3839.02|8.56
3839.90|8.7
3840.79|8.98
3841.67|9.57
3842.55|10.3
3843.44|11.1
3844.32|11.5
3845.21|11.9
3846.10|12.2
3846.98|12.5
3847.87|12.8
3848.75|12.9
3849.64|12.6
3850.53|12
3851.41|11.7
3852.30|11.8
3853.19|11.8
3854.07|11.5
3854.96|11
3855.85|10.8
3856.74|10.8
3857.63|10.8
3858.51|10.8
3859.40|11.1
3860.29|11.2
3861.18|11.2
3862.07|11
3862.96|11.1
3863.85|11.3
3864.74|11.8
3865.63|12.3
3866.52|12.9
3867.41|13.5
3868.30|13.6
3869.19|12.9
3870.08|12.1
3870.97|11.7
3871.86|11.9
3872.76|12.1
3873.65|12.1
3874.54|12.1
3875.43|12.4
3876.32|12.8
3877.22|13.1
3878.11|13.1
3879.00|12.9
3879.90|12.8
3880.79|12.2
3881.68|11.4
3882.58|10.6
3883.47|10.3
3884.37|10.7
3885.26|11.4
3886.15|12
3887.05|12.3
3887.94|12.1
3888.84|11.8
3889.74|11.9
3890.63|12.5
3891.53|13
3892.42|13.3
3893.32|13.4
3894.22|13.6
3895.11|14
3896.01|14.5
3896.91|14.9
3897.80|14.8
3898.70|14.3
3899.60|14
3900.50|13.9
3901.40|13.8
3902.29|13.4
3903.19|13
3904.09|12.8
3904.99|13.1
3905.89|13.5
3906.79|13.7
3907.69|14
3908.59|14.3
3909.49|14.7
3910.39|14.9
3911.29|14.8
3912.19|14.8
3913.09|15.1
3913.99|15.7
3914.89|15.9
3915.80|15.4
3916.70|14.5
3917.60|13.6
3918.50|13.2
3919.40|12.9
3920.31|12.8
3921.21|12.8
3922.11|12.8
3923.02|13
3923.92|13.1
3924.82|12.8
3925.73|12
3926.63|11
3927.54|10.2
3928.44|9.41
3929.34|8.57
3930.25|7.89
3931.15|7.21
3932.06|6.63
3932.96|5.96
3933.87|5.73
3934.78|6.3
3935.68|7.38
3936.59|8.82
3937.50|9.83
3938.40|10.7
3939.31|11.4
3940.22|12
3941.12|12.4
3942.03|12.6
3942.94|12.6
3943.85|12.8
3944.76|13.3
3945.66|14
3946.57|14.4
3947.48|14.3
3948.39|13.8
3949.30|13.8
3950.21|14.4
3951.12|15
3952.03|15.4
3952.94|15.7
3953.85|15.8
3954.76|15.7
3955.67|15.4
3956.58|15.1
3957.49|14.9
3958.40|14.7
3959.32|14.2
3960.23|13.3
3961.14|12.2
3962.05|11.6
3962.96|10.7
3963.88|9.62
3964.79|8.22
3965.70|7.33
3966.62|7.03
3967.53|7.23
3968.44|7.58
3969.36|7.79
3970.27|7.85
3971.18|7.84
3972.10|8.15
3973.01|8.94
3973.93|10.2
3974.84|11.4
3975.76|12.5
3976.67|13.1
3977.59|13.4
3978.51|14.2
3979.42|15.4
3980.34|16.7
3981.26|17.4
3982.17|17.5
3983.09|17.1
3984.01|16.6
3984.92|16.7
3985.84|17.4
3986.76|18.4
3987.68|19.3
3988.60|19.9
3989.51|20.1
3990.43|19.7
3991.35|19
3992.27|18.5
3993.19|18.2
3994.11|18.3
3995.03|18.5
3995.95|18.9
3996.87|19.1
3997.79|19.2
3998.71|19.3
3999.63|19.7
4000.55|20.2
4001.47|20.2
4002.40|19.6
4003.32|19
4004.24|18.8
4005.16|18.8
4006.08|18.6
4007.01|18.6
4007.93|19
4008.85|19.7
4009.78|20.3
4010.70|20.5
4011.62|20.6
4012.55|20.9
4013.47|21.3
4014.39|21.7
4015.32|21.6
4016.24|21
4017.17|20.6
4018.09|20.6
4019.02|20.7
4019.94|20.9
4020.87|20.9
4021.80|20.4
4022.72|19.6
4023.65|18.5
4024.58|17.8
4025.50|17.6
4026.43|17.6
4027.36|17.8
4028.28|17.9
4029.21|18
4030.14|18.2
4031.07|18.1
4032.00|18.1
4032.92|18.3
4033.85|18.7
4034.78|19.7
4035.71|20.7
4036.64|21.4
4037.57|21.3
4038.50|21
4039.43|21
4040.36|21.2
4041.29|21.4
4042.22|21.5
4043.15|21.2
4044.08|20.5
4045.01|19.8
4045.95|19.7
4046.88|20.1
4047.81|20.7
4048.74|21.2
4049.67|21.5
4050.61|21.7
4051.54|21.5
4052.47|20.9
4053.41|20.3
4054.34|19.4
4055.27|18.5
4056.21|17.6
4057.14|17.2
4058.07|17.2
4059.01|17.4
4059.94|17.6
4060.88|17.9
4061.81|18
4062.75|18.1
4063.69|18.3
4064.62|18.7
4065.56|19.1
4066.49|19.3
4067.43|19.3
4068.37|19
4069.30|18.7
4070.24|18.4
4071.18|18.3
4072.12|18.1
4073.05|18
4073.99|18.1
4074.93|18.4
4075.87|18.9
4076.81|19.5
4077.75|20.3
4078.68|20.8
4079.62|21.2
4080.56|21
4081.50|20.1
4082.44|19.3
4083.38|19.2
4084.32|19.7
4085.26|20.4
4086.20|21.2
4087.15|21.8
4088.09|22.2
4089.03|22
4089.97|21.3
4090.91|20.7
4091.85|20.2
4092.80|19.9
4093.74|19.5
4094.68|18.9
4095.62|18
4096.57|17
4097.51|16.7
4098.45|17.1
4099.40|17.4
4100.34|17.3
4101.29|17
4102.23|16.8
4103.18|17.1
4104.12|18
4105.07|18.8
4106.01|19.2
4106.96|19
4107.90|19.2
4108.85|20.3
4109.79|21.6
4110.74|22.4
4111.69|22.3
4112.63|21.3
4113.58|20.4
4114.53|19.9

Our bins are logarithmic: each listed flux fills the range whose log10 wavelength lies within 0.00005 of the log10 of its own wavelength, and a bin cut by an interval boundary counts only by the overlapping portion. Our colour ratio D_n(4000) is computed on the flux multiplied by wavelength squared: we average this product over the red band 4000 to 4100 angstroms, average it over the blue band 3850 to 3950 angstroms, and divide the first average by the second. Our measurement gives 1.72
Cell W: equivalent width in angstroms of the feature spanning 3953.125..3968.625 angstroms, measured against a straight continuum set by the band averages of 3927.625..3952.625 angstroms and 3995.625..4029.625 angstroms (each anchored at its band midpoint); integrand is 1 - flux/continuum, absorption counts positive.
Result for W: 1.6 angstroms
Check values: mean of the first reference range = 11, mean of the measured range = 11.9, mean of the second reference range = 19.6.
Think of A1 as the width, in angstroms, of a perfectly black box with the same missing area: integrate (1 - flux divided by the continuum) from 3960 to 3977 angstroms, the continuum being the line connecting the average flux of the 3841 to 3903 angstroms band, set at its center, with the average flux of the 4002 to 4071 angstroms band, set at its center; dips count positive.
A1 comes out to 7.2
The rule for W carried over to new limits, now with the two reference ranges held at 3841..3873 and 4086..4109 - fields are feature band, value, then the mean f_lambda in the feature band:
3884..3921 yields -1.5 angstroms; 13.6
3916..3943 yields 6.2 angstroms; 10.7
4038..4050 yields -2.4 angstroms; 20.8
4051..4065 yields -0.6 angstroms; 18.6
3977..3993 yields -1.9 angstroms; 17.5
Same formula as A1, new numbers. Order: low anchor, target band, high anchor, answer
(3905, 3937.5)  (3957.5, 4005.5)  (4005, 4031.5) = 5.5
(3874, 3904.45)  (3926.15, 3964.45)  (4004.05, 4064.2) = 9.1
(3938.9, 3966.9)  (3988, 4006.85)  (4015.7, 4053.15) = -2.6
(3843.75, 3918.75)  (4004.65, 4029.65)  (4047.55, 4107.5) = -3.7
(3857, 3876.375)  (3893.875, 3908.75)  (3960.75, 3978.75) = -3.5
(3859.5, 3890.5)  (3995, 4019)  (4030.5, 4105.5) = -4.0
